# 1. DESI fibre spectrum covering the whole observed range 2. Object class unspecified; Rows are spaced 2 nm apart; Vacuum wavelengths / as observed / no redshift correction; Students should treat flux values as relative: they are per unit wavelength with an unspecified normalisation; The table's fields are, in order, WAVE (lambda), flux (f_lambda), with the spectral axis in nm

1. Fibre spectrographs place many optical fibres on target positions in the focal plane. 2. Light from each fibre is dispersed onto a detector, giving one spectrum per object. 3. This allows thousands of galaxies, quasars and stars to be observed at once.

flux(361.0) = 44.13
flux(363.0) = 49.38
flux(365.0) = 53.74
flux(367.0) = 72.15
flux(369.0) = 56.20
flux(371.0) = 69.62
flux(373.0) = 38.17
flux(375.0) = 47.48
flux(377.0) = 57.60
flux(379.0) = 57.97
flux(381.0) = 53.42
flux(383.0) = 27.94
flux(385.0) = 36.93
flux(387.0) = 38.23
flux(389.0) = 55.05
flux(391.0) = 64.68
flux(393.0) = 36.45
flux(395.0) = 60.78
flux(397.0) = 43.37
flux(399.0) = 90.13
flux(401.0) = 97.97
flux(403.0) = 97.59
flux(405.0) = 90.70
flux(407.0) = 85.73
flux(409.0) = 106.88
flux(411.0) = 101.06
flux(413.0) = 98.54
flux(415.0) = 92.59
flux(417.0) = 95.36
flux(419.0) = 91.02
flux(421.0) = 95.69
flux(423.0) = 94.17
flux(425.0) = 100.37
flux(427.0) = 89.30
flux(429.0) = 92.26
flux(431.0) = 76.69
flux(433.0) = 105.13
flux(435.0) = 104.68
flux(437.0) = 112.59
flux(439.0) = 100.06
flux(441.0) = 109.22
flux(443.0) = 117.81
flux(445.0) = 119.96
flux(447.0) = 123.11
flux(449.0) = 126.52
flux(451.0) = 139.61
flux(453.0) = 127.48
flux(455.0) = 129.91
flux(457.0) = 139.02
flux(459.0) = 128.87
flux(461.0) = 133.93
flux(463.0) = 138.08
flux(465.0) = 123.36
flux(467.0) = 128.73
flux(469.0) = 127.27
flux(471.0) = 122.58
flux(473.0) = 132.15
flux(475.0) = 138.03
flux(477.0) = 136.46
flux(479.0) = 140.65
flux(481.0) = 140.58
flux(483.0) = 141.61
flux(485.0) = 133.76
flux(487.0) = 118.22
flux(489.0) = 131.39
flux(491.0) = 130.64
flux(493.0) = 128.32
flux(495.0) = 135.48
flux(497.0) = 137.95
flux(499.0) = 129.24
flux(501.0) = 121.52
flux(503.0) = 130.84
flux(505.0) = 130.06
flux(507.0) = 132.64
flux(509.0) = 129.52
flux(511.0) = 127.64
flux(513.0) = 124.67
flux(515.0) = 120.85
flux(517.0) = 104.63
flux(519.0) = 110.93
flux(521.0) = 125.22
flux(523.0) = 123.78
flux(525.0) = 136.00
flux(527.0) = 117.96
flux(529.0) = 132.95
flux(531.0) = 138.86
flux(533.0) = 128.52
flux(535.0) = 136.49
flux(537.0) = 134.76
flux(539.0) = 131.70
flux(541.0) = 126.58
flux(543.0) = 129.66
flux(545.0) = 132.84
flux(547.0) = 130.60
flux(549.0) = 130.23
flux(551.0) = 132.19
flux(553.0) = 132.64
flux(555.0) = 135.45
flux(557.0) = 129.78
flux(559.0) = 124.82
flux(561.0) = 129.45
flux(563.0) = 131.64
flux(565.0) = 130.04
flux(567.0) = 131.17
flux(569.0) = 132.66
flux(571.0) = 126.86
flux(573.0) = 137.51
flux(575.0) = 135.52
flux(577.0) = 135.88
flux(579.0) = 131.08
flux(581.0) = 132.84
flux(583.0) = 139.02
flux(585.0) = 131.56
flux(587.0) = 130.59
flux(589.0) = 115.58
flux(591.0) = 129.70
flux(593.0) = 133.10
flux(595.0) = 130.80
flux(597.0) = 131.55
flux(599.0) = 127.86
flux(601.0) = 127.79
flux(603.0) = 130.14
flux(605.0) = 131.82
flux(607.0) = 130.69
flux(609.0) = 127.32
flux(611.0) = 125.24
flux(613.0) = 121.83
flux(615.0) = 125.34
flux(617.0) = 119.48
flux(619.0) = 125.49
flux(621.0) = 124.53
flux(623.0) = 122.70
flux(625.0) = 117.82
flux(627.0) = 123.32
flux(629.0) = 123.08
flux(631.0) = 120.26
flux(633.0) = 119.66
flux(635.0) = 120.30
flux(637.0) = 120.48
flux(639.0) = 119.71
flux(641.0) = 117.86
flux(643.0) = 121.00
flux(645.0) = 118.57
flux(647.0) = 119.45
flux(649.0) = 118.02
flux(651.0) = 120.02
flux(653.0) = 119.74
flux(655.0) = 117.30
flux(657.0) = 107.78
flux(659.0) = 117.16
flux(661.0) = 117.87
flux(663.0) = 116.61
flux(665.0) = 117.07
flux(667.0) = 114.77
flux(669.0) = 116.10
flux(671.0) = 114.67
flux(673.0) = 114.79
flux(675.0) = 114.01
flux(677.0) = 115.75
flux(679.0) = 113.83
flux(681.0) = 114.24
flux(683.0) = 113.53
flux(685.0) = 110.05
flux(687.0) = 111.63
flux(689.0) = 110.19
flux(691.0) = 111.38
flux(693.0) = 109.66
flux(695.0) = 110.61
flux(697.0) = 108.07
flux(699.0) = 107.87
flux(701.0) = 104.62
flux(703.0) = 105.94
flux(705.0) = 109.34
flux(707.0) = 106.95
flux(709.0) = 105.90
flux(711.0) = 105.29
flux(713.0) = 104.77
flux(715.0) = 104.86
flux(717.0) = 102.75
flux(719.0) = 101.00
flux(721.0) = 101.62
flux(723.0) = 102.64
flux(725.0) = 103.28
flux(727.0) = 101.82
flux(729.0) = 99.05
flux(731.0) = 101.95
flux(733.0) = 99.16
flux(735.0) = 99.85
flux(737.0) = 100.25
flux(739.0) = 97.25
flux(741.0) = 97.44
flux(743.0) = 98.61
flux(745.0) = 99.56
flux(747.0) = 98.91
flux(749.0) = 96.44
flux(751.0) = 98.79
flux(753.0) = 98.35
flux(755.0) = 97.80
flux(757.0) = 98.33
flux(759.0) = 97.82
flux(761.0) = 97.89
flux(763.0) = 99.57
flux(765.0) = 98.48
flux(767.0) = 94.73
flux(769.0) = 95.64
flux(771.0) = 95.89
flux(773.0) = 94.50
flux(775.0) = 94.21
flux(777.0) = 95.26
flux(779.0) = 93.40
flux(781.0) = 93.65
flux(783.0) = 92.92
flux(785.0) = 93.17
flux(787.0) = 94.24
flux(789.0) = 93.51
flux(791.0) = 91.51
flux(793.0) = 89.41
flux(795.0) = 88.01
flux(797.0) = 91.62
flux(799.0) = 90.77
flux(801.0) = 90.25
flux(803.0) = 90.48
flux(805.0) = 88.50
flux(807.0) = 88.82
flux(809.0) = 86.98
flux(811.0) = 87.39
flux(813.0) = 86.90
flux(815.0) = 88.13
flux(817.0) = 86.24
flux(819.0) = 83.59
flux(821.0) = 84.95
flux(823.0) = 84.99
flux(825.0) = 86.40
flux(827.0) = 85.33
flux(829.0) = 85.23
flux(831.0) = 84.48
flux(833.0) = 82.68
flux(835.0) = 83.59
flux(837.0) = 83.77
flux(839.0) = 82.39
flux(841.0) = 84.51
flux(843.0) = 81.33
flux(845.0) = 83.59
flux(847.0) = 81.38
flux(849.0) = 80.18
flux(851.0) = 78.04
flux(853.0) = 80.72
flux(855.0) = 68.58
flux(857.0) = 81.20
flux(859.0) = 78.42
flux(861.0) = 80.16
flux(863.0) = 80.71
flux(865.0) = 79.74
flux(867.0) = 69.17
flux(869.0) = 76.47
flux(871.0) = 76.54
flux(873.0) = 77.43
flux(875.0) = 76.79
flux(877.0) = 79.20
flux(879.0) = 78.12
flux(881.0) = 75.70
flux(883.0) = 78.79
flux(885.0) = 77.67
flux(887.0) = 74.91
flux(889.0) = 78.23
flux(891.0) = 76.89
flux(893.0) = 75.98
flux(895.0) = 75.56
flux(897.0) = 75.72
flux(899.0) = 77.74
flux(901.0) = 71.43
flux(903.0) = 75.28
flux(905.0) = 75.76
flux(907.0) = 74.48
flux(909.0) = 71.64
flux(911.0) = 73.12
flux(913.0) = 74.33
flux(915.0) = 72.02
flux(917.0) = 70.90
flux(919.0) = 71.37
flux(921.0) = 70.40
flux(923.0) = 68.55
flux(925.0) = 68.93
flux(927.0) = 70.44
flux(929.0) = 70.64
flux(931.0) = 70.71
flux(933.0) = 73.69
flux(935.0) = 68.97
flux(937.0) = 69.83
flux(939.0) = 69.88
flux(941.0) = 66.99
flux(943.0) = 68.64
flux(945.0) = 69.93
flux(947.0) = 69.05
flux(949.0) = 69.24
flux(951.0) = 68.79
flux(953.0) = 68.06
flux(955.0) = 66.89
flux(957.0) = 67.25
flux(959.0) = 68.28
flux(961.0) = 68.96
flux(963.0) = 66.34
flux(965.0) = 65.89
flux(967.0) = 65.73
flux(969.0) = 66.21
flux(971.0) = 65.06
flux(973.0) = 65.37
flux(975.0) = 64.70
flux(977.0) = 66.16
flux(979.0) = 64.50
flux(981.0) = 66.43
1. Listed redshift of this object 0.00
